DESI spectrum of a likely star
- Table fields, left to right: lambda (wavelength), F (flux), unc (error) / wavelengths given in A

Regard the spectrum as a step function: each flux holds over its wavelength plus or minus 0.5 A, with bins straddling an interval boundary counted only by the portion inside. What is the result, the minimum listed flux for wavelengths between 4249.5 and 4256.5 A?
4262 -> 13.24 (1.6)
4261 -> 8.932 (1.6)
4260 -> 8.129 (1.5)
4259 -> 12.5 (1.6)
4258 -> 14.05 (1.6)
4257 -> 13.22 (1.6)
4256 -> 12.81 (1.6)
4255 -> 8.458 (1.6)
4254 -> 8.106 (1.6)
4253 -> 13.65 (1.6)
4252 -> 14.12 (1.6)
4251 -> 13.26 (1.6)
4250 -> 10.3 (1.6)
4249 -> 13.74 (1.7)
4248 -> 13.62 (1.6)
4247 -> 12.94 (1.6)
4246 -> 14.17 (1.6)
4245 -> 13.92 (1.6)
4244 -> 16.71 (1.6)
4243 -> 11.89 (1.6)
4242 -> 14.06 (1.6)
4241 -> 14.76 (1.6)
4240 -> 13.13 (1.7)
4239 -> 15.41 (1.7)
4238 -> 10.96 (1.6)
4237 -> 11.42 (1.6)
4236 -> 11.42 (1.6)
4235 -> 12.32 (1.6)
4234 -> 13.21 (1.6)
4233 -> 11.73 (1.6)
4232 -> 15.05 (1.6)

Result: 8.106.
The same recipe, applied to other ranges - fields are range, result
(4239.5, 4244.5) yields 11.89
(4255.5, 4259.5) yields 12.5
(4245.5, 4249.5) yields 12.94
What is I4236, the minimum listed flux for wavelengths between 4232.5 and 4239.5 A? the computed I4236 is 10.96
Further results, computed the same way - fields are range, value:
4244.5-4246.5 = 13.92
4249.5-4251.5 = 10.3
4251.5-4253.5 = 13.65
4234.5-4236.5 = 11.42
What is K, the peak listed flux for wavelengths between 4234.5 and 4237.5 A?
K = 12.32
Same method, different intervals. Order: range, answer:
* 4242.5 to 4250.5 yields 16.71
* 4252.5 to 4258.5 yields 14.05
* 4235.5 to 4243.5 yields 15.41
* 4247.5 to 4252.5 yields 14.12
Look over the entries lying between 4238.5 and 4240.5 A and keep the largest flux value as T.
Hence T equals 15.41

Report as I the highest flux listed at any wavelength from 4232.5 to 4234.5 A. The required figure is 13.21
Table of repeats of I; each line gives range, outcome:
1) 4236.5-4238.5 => 11.42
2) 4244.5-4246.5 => 14.17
